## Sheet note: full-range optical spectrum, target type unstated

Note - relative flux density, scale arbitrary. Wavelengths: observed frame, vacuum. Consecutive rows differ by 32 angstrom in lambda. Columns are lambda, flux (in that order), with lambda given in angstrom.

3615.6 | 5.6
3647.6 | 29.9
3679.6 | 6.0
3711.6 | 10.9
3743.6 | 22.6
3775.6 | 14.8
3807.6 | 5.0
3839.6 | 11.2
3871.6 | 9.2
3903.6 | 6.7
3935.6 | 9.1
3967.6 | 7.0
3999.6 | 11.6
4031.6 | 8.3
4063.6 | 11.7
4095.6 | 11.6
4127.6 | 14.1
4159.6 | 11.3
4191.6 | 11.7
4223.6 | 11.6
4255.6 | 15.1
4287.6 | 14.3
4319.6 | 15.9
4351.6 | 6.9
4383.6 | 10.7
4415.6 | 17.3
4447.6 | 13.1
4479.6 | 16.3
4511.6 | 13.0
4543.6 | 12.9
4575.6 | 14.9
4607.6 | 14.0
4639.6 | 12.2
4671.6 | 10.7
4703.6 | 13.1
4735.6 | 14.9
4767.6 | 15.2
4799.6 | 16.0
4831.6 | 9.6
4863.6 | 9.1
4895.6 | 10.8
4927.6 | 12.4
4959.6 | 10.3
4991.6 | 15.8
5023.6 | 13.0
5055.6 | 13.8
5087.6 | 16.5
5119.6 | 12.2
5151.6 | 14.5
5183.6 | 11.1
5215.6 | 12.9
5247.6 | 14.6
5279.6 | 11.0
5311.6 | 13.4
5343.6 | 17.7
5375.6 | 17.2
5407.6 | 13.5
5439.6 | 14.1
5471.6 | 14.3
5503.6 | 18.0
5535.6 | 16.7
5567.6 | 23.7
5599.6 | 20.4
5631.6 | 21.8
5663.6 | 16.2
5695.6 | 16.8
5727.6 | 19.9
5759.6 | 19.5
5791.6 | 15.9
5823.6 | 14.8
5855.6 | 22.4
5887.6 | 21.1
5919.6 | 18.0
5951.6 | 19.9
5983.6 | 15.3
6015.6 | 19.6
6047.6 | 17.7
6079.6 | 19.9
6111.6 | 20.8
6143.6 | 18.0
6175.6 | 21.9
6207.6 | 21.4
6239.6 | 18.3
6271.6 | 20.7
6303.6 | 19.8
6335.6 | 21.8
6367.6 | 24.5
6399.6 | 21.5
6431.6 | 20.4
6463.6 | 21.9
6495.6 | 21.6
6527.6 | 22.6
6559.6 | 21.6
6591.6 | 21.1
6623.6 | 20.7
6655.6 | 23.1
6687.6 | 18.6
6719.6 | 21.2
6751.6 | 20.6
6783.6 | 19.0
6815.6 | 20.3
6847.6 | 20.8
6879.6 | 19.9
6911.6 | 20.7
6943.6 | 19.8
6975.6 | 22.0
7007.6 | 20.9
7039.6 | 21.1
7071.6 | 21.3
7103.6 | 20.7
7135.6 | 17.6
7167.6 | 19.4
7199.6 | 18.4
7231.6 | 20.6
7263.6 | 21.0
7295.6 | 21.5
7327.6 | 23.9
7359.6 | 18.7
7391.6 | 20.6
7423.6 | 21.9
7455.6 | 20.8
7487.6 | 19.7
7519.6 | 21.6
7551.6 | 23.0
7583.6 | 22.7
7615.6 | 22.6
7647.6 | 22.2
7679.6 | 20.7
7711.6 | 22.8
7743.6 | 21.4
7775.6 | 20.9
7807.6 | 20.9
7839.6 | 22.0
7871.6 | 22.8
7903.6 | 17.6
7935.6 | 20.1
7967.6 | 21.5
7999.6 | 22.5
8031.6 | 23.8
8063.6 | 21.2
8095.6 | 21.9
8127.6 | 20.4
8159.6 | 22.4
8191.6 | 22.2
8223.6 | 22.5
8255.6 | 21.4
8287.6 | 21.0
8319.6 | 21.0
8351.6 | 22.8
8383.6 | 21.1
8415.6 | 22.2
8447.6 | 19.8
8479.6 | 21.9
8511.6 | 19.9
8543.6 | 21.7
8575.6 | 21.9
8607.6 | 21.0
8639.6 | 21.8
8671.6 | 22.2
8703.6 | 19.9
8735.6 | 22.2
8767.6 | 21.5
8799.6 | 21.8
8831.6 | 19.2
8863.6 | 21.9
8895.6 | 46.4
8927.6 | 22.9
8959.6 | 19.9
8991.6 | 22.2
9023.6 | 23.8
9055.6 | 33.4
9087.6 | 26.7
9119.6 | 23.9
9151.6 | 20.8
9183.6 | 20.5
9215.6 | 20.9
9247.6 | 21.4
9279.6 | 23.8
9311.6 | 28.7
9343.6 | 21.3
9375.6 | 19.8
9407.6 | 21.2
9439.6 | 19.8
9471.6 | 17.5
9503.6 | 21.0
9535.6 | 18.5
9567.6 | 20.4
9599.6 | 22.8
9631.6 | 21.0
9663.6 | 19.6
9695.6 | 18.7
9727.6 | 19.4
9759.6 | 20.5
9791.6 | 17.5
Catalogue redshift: 0.379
